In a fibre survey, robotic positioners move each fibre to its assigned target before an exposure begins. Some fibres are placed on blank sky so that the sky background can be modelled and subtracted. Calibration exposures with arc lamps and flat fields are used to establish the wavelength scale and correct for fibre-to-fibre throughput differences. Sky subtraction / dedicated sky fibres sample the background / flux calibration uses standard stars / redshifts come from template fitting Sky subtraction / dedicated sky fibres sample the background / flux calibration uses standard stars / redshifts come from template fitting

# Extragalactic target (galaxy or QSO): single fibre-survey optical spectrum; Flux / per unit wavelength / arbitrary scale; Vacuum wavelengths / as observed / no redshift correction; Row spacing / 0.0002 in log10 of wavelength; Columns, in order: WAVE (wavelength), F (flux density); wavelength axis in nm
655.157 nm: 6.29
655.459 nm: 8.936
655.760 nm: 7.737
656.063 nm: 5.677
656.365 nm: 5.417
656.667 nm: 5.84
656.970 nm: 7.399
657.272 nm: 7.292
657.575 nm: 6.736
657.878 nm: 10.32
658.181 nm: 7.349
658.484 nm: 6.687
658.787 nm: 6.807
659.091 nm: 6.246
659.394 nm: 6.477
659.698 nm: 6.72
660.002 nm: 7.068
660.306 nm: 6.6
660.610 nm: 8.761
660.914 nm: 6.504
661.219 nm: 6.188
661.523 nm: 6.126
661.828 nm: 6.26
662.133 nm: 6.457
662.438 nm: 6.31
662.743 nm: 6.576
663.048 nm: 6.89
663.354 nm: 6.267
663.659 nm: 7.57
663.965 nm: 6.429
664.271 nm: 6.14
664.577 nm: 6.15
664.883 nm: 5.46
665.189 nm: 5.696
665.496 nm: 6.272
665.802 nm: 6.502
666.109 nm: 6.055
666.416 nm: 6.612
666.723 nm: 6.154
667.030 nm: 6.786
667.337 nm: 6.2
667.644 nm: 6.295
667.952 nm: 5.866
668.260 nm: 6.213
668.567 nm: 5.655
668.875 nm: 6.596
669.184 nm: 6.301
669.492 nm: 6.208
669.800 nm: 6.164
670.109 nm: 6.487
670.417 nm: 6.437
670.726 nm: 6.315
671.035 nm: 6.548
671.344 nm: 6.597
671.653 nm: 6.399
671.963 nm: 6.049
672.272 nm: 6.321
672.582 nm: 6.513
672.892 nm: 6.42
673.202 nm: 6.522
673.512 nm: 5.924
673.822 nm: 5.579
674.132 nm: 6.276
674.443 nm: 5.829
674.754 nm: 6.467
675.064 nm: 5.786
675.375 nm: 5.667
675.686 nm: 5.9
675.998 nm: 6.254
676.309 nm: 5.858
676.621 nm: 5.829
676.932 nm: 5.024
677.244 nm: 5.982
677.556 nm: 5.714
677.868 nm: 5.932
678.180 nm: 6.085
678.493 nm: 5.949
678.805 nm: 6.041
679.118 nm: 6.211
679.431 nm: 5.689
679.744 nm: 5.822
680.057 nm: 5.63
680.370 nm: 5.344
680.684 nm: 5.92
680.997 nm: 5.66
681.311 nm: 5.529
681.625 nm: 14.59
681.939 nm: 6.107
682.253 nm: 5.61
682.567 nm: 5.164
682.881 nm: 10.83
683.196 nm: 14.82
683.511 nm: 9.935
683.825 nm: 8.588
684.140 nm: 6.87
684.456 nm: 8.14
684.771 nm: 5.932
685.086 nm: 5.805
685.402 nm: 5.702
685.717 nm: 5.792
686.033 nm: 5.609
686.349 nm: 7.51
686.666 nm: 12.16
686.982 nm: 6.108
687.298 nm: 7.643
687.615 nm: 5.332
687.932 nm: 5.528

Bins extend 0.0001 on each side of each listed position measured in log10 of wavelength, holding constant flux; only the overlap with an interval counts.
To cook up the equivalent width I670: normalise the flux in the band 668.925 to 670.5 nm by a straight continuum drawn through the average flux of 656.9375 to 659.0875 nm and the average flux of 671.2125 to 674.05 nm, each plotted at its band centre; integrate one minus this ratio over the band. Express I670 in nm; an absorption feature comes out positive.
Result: 0.04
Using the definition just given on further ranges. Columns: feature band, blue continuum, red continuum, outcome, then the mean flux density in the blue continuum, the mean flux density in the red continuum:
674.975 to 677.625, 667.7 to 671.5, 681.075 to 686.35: 0.457 nm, 6.28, 7.77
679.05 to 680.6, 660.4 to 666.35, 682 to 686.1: 0.347 nm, 6.46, 7.61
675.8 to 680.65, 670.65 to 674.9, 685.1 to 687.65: 0.539 nm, 6.27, 6.99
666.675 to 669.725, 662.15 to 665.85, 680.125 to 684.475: 0.230 nm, 6.35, 8.03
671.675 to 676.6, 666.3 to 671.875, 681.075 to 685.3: 0.632 nm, 6.32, 8.22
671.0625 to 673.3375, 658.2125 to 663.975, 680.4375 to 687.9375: 0.224 nm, 6.7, 7.55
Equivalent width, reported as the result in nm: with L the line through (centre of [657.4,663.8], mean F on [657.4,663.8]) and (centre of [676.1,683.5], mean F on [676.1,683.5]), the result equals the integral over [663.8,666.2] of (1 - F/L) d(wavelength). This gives 0.27 nm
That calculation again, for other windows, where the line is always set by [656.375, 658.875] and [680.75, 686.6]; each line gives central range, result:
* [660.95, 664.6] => 0.43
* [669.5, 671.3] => 0.26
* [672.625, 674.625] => 0.37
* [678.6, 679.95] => 0.30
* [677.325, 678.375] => 0.23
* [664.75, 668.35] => 0.59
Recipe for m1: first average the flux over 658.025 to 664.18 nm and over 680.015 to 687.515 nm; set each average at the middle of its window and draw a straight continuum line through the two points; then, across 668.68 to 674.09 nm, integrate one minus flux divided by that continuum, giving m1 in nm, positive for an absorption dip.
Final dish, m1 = 0.60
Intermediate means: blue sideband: 6.71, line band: 6.31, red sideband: 7.55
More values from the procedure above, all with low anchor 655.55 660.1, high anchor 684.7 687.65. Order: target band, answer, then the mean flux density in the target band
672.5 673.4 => 0.057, 6.45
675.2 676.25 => 0.145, 5.93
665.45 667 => 0.124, 6.36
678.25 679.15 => 0.108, 6.05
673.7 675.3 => 0.210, 5.98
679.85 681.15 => 0.231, 5.65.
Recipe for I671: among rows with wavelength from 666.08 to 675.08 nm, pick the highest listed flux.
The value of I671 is 6.786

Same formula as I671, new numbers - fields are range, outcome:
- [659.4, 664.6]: 8.761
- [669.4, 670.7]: 6.487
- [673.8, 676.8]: 6.467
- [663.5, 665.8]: 7.57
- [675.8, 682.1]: 14.59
